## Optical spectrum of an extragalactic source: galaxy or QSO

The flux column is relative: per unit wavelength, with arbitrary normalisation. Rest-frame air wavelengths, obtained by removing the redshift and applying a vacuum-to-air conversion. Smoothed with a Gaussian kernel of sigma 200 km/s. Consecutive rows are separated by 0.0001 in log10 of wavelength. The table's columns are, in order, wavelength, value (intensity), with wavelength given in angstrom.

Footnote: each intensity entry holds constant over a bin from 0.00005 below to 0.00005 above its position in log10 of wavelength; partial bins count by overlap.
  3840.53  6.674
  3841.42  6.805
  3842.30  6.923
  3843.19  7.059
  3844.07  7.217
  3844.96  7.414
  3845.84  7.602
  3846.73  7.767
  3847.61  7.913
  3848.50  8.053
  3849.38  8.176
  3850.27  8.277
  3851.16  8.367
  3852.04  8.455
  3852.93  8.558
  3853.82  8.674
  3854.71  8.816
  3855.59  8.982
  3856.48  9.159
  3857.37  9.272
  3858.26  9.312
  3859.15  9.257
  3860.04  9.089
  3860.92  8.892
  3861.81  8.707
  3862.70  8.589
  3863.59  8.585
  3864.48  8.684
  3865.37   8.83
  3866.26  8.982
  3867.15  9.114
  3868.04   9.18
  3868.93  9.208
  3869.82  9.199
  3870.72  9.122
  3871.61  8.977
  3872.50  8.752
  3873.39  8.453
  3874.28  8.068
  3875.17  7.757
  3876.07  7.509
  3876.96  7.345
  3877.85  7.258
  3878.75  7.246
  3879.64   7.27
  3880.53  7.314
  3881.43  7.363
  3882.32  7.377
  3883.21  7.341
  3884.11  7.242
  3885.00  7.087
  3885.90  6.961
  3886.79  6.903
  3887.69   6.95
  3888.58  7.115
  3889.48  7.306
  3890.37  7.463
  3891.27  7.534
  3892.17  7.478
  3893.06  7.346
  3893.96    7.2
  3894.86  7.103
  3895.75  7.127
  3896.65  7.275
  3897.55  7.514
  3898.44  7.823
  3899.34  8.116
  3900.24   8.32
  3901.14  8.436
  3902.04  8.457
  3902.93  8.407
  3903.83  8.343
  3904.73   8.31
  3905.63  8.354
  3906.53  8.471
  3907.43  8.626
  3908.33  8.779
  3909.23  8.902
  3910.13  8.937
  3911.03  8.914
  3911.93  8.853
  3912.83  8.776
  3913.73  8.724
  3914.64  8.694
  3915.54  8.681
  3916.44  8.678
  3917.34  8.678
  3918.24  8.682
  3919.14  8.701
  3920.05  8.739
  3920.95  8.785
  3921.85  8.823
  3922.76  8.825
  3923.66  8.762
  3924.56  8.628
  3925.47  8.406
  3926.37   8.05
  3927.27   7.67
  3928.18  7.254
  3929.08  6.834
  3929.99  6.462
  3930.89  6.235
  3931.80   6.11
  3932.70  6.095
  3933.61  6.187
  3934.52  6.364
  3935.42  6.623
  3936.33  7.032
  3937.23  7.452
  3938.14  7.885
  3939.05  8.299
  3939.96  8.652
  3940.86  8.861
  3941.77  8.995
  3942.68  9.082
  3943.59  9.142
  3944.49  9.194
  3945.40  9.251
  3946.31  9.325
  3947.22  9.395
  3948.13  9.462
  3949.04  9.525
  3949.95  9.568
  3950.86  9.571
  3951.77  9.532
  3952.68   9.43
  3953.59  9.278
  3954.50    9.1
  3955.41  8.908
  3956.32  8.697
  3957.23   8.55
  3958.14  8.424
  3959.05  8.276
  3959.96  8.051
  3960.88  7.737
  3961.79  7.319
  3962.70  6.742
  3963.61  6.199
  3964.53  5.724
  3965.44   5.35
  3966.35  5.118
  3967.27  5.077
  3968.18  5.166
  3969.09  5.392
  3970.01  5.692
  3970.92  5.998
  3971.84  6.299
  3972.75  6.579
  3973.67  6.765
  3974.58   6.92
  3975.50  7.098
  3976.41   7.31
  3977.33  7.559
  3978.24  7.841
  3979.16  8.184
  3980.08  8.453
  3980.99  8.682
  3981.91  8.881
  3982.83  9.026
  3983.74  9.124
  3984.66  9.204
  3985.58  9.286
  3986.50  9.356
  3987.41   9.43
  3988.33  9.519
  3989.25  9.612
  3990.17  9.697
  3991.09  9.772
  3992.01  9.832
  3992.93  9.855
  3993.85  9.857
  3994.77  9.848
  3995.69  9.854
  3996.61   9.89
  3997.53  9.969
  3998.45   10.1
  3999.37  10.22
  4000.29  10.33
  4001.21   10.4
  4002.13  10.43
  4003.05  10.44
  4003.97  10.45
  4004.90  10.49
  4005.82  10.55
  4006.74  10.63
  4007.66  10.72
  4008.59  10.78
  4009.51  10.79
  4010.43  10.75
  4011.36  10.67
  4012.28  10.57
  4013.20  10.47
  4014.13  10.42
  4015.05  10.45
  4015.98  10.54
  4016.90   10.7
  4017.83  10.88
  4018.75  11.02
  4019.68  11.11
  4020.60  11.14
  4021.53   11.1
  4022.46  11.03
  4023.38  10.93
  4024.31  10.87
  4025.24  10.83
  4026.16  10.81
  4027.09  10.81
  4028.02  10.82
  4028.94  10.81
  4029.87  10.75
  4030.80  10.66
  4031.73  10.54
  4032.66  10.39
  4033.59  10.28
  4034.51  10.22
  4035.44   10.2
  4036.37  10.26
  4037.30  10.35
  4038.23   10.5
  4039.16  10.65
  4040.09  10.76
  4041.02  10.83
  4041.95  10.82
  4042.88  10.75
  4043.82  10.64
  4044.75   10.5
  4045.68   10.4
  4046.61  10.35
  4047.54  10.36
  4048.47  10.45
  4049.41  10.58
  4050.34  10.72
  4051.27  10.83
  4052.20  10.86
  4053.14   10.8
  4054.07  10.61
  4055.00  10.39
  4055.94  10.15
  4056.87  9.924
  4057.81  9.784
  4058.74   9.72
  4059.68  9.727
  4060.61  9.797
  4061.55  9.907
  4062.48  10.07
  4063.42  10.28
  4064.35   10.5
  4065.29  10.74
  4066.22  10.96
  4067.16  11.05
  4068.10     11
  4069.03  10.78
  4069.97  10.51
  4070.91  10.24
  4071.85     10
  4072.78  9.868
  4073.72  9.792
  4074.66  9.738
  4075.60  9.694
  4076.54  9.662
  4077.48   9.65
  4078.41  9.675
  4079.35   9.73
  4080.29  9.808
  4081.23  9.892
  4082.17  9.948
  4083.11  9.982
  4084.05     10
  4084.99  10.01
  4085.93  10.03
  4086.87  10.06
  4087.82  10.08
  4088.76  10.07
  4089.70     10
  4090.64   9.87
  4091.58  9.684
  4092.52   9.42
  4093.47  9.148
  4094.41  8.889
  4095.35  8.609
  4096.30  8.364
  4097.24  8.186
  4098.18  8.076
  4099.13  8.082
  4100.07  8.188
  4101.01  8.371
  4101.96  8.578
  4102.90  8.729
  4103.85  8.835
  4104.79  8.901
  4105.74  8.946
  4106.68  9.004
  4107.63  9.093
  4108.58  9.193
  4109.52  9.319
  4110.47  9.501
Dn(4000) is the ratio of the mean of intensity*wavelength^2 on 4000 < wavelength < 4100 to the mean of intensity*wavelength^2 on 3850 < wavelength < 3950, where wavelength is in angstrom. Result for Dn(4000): 1.35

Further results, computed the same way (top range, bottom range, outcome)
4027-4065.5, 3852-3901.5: 1.41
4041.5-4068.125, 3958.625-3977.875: 1.68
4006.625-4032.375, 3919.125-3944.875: 1.43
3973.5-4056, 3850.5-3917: 1.32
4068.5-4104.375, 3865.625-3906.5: 1.33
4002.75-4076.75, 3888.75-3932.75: 1.39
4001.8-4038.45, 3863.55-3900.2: 1.46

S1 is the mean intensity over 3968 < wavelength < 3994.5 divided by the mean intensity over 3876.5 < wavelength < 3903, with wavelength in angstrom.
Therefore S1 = 1.10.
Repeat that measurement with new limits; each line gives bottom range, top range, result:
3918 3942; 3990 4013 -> 1.33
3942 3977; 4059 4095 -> 1.29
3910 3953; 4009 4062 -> 1.27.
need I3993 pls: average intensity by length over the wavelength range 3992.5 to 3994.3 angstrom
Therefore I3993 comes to 9.85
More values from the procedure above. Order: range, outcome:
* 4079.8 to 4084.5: 9.92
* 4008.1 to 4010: 10.8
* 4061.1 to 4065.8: 10.3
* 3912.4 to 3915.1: 8.71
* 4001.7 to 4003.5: 10.4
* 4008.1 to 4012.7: 10.7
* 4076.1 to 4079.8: 9.7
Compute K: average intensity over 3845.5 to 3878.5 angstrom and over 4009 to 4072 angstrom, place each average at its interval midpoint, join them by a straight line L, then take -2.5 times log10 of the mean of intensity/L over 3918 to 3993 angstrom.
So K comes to 0.20 mag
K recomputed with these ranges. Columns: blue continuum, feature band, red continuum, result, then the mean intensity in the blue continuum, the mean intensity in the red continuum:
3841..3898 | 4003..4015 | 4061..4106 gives -0.17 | 8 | 9.64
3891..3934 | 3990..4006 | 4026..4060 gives -0.05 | 8.05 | 10.5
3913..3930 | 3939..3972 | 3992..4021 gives 0.15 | 8.37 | 10.5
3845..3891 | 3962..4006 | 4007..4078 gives 0.16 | 8.18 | 10.5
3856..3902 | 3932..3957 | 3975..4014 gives 0.05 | 8.03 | 9.67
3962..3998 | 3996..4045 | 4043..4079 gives -0.17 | 7.95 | 10.3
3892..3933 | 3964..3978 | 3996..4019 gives 0.48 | 8.11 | 10.5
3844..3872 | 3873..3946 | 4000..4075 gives 0.16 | 8.66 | 10.5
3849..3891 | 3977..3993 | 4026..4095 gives 0.04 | 8.22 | 10.2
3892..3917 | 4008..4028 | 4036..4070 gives -0.09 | 8.25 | 10.5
